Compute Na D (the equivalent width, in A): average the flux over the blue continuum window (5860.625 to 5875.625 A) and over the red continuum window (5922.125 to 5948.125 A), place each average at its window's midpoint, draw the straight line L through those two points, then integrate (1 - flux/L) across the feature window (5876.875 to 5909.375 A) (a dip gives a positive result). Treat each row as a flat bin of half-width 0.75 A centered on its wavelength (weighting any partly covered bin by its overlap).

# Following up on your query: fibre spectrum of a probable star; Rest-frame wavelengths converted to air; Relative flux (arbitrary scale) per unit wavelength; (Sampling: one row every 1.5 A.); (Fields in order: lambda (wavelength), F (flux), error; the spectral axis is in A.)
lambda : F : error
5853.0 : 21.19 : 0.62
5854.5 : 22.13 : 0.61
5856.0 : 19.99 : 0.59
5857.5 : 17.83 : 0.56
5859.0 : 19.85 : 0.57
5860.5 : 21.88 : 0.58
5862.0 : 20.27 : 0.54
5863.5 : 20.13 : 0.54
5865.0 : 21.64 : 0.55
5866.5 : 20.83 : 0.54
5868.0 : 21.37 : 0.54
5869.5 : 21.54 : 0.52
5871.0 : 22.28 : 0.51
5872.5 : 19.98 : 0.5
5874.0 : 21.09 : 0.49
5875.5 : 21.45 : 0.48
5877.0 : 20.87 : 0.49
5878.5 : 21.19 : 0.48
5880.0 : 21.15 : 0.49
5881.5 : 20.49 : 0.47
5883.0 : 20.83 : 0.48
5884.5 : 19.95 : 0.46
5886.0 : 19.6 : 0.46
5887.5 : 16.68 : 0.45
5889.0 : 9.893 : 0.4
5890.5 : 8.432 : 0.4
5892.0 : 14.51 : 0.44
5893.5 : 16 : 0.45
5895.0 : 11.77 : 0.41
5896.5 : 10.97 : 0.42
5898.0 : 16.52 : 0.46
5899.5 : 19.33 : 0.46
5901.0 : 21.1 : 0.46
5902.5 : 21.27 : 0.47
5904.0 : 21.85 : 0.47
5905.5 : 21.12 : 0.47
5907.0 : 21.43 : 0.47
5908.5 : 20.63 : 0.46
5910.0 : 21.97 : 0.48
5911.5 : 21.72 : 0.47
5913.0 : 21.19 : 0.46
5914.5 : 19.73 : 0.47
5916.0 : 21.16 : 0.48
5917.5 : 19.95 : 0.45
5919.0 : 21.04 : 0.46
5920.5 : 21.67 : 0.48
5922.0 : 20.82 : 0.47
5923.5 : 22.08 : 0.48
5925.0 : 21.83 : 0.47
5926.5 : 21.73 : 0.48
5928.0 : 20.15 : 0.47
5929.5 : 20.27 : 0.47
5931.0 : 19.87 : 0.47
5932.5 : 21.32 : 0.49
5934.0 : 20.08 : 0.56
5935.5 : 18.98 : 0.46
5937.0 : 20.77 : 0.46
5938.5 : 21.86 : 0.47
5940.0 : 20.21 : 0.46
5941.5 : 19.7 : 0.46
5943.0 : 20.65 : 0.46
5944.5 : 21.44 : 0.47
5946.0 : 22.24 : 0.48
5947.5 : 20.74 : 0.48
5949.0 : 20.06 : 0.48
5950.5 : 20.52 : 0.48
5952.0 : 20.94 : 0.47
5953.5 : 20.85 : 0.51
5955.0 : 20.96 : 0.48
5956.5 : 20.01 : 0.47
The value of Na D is 4.7 A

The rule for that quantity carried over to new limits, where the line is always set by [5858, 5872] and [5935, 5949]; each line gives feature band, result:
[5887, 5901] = 4.5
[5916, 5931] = -0.2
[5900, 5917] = -0.2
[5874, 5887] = 0.2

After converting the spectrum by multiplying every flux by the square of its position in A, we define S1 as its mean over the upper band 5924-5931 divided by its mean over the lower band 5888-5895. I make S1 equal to 1.72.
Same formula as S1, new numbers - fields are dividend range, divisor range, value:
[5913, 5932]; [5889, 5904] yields 1.35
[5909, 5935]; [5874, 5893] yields 1.18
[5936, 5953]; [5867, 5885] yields 1.01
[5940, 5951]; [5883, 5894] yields 1.37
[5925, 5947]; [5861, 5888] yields 1.02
